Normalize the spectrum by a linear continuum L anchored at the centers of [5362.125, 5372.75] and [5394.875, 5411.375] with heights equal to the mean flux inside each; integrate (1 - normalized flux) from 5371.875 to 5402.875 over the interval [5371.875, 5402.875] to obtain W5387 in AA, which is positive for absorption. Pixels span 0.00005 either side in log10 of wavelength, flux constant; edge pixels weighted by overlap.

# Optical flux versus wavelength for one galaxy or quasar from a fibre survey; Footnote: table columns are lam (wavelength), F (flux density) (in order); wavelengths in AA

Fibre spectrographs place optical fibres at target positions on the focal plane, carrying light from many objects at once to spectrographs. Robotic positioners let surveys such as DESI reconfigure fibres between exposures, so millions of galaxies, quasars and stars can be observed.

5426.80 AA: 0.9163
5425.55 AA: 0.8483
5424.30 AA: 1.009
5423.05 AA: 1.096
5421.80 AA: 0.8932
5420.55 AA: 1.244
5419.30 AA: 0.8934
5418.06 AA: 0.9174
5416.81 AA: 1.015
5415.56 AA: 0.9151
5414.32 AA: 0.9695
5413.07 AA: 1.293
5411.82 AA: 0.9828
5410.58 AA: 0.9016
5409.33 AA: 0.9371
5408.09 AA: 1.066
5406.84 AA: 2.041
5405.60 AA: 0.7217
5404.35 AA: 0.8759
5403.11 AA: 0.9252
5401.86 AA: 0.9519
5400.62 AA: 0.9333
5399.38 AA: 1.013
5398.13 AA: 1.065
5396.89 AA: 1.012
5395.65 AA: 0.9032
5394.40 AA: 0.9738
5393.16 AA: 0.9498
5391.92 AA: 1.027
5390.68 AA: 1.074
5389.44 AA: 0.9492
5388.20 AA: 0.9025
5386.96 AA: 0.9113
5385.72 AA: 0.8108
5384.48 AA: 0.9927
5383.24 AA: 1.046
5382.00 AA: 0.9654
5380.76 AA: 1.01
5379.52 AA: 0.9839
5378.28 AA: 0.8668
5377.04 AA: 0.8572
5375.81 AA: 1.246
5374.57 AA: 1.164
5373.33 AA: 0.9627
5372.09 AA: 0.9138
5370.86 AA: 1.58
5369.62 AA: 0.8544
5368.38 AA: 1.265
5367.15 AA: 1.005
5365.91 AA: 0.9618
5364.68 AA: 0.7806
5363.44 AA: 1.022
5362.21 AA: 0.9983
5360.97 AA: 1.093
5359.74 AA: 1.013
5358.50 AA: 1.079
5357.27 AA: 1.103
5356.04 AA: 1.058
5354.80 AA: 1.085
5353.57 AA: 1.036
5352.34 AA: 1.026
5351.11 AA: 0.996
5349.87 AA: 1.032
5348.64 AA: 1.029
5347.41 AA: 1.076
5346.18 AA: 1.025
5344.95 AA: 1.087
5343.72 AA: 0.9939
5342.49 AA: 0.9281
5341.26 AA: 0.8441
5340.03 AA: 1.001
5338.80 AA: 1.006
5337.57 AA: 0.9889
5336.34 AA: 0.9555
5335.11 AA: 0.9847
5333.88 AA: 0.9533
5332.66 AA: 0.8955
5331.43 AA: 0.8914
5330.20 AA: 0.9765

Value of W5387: 1.6 AA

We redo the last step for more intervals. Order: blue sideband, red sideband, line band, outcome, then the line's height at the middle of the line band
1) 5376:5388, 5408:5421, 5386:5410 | -0.77 AA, 0.977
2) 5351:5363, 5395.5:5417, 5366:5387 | 0.34 AA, 1.04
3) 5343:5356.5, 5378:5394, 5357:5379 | -0.89 AA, 1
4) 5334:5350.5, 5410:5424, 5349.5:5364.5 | -0.60 AA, 0.998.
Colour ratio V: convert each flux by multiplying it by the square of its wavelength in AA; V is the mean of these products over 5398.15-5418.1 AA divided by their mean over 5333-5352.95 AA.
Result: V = 1.06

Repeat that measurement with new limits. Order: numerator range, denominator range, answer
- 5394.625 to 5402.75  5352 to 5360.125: 0.94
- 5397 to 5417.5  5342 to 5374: 1.02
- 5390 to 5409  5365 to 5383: 1.00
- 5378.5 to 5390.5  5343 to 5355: 0.93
